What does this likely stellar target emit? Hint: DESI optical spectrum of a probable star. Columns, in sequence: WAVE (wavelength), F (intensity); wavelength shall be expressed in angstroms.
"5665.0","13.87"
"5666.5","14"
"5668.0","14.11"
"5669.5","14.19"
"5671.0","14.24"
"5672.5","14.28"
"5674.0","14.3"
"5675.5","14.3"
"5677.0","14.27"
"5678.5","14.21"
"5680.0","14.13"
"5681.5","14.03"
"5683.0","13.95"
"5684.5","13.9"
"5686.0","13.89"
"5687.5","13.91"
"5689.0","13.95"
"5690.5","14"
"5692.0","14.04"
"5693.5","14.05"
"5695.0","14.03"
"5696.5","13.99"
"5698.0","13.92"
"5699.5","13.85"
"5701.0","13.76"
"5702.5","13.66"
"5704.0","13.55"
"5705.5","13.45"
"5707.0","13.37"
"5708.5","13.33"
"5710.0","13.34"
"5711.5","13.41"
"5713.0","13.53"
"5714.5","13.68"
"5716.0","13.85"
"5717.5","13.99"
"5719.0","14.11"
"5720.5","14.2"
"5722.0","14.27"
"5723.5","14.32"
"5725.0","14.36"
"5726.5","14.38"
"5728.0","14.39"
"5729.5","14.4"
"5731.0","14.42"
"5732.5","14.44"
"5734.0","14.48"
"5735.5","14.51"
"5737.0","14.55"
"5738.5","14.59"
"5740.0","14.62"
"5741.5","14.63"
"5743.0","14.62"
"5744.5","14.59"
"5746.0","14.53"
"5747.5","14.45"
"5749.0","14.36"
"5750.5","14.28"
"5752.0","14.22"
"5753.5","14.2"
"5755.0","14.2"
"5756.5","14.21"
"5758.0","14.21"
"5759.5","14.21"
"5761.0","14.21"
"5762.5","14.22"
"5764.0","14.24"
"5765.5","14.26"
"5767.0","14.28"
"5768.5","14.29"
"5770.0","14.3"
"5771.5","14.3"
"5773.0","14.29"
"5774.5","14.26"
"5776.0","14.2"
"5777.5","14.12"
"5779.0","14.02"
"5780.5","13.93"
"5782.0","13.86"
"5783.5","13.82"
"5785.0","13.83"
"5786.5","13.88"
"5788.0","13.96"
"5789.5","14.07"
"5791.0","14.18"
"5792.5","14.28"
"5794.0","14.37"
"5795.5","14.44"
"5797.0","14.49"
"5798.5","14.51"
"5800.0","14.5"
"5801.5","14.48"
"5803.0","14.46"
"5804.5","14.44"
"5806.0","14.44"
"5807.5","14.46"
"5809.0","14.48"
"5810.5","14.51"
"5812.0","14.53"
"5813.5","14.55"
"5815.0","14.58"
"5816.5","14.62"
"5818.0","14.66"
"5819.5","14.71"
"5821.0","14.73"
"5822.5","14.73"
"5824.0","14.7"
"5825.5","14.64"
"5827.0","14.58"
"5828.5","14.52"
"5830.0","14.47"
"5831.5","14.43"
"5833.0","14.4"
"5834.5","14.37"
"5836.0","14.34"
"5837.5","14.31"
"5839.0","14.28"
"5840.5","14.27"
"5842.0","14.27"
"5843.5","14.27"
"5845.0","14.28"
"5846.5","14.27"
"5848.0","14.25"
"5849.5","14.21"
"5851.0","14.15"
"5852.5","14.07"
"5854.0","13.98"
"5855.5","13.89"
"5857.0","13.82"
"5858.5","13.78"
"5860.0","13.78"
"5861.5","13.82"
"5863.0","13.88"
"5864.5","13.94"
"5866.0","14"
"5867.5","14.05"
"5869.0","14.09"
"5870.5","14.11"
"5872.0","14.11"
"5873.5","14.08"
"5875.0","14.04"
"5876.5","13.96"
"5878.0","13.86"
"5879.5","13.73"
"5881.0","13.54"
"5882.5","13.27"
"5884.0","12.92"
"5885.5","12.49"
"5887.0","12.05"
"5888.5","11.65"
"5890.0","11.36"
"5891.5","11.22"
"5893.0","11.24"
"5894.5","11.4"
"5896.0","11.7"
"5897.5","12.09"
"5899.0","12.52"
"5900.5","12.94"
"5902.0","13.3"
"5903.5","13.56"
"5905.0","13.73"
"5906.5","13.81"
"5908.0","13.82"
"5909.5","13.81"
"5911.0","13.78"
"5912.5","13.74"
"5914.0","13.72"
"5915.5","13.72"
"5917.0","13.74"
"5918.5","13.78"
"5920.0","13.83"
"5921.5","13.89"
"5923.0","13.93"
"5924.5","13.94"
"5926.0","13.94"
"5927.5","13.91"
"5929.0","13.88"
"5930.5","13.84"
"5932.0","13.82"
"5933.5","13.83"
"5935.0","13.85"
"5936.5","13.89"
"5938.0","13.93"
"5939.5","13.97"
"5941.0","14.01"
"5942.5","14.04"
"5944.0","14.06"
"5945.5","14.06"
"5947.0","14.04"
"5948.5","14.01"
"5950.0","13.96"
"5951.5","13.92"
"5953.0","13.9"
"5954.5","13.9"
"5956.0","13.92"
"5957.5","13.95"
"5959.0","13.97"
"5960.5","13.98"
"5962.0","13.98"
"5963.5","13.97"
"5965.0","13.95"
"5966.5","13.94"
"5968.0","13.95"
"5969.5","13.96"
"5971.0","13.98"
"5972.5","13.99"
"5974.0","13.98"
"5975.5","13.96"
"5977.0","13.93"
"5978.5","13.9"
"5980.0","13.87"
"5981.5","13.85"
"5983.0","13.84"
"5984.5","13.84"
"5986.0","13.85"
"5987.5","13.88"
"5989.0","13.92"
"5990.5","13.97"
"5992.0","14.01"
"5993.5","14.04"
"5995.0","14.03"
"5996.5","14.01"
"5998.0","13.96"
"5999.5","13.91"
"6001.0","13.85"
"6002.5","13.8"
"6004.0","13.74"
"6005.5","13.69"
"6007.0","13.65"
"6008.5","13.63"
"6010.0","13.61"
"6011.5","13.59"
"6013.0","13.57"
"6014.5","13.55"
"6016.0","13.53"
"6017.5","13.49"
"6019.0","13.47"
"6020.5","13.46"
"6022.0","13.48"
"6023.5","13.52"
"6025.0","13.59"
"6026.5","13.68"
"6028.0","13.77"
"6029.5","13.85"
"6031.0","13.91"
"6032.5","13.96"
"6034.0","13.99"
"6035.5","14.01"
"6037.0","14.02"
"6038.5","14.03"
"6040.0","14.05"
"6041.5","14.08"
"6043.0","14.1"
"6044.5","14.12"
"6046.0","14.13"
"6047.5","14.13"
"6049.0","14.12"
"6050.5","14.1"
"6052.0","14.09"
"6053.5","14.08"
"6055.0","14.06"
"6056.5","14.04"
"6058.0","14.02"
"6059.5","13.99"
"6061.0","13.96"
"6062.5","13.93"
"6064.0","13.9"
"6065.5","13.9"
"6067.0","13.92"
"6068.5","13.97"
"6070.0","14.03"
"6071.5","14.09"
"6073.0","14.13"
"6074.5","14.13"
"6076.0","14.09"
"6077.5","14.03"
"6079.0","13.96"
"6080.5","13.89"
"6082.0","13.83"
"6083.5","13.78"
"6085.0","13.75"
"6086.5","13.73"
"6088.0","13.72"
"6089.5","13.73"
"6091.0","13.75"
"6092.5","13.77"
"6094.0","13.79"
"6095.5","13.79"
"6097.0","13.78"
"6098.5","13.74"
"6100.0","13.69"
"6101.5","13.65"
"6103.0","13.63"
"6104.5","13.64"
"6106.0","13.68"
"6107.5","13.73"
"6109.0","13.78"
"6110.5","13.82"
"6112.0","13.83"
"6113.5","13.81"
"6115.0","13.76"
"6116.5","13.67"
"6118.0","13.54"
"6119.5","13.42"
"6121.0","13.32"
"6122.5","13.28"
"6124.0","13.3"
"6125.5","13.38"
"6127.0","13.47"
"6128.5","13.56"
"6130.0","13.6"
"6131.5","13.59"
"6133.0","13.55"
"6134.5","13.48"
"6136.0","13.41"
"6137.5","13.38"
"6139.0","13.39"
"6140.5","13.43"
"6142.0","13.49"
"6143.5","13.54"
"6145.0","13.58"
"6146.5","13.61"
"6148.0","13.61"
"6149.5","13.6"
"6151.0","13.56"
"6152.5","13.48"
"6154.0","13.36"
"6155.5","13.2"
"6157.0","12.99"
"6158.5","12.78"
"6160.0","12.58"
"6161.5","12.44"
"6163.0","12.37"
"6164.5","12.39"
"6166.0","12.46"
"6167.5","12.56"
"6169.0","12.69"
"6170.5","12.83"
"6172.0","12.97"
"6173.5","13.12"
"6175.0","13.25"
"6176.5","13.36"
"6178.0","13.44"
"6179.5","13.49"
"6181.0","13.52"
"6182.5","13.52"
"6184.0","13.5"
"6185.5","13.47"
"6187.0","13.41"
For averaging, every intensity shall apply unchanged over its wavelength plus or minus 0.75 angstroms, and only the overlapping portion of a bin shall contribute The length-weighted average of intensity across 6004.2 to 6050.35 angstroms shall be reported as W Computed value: 13.8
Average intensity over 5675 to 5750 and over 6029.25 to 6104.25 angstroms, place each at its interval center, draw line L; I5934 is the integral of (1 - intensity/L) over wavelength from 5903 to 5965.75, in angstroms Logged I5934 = 0.47 angstroms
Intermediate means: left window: 14.1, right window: 13.9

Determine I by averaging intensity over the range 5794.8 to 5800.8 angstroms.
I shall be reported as 14.5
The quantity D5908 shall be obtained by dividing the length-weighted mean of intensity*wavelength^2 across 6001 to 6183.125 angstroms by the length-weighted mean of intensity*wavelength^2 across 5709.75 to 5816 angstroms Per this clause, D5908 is 1.07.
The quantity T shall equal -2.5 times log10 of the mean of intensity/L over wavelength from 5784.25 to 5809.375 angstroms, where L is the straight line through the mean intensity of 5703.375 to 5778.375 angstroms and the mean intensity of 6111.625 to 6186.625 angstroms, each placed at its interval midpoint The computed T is -0.02 mag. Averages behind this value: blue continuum 14.2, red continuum 13.3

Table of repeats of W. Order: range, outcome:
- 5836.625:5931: 13.5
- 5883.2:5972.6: 13.5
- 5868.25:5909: 13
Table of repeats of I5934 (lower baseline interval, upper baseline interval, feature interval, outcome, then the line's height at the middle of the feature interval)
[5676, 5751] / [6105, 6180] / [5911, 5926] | -0.1 angstroms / 13.7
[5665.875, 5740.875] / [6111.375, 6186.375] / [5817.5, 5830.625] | -0.8 angstroms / 13.8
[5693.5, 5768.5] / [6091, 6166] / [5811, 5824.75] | -0.6 angstroms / 14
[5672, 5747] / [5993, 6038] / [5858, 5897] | 2.1 angstroms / 13.9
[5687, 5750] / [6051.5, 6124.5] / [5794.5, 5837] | -1.5 angstroms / 14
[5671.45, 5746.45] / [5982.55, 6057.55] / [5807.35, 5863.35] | -1.4 angstroms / 14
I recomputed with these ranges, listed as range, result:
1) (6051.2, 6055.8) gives 14.1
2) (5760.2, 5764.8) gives 14.2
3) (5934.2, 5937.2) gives 13.9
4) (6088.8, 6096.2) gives 13.8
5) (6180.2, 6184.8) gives 13.5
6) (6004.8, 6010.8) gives 13.6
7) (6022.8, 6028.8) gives 13.6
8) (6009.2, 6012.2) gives 13.6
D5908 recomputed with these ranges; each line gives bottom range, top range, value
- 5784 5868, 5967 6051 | 1.03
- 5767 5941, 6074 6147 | 1.07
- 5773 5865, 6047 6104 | 1.06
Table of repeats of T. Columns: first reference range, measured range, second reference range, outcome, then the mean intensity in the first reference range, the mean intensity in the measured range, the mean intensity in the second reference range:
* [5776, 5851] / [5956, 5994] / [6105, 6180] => -0.007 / 14.4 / 13.9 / 13.3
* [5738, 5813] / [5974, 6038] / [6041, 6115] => 0.016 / 14.3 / 13.8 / 13.9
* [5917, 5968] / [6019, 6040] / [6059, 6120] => 0.006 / 13.9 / 13.8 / 13.8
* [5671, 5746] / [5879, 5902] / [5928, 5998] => 0.140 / 14.1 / 12.3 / 13.9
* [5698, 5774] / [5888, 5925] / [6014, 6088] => 0.078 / 14.2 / 13.1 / 13.9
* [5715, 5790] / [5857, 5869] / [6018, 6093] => 0.018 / 14.3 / 13.9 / 13.9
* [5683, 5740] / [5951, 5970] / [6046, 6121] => -0.003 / 14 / 13.9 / 13.9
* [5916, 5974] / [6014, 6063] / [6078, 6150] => -0.010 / 13.9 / 13.9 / 13.6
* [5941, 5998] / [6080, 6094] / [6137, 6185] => -0.024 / 14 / 13.8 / 13.2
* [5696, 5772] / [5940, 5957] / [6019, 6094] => 0.001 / 14.1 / 14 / 13.9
